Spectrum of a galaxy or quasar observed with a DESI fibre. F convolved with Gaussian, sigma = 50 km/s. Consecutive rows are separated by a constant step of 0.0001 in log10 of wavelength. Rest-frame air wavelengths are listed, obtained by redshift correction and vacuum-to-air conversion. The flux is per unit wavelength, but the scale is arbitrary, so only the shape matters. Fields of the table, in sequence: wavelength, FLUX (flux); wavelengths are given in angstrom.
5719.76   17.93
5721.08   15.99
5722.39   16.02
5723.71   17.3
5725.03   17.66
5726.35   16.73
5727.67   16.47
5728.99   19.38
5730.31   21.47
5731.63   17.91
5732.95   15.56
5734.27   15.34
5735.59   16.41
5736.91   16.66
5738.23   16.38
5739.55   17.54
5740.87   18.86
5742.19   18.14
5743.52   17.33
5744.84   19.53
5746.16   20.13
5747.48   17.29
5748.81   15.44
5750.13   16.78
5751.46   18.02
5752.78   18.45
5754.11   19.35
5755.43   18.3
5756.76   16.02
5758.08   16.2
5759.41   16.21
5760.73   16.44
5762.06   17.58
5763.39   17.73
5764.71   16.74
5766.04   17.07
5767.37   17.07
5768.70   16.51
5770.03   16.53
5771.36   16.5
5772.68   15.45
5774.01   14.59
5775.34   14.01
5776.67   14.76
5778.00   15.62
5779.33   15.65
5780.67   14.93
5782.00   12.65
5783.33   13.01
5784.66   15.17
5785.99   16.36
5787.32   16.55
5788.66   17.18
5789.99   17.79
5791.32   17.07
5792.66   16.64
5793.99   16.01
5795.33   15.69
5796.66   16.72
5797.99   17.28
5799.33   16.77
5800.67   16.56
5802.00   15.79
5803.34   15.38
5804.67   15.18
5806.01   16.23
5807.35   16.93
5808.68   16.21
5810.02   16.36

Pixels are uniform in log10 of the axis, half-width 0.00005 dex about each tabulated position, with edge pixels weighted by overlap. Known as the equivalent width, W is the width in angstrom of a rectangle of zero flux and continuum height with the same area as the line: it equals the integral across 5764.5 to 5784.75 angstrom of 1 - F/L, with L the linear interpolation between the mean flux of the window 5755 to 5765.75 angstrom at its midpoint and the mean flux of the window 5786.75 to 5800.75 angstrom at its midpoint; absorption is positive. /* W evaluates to 1.8 angstrom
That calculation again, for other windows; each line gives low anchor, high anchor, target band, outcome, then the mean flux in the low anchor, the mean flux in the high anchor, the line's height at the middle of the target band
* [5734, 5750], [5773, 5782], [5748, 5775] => -1.4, 17.5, 14.8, 16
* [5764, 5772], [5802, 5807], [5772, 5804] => 0.8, 16.7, 15.7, 16.2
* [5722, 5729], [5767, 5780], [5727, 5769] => -2.7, 17.1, 15.6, 16.4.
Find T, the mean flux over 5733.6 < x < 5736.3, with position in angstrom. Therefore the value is 15.9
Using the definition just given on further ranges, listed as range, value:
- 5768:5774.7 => 15.9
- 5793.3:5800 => 16.5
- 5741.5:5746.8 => 18.8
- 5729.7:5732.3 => 19.6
